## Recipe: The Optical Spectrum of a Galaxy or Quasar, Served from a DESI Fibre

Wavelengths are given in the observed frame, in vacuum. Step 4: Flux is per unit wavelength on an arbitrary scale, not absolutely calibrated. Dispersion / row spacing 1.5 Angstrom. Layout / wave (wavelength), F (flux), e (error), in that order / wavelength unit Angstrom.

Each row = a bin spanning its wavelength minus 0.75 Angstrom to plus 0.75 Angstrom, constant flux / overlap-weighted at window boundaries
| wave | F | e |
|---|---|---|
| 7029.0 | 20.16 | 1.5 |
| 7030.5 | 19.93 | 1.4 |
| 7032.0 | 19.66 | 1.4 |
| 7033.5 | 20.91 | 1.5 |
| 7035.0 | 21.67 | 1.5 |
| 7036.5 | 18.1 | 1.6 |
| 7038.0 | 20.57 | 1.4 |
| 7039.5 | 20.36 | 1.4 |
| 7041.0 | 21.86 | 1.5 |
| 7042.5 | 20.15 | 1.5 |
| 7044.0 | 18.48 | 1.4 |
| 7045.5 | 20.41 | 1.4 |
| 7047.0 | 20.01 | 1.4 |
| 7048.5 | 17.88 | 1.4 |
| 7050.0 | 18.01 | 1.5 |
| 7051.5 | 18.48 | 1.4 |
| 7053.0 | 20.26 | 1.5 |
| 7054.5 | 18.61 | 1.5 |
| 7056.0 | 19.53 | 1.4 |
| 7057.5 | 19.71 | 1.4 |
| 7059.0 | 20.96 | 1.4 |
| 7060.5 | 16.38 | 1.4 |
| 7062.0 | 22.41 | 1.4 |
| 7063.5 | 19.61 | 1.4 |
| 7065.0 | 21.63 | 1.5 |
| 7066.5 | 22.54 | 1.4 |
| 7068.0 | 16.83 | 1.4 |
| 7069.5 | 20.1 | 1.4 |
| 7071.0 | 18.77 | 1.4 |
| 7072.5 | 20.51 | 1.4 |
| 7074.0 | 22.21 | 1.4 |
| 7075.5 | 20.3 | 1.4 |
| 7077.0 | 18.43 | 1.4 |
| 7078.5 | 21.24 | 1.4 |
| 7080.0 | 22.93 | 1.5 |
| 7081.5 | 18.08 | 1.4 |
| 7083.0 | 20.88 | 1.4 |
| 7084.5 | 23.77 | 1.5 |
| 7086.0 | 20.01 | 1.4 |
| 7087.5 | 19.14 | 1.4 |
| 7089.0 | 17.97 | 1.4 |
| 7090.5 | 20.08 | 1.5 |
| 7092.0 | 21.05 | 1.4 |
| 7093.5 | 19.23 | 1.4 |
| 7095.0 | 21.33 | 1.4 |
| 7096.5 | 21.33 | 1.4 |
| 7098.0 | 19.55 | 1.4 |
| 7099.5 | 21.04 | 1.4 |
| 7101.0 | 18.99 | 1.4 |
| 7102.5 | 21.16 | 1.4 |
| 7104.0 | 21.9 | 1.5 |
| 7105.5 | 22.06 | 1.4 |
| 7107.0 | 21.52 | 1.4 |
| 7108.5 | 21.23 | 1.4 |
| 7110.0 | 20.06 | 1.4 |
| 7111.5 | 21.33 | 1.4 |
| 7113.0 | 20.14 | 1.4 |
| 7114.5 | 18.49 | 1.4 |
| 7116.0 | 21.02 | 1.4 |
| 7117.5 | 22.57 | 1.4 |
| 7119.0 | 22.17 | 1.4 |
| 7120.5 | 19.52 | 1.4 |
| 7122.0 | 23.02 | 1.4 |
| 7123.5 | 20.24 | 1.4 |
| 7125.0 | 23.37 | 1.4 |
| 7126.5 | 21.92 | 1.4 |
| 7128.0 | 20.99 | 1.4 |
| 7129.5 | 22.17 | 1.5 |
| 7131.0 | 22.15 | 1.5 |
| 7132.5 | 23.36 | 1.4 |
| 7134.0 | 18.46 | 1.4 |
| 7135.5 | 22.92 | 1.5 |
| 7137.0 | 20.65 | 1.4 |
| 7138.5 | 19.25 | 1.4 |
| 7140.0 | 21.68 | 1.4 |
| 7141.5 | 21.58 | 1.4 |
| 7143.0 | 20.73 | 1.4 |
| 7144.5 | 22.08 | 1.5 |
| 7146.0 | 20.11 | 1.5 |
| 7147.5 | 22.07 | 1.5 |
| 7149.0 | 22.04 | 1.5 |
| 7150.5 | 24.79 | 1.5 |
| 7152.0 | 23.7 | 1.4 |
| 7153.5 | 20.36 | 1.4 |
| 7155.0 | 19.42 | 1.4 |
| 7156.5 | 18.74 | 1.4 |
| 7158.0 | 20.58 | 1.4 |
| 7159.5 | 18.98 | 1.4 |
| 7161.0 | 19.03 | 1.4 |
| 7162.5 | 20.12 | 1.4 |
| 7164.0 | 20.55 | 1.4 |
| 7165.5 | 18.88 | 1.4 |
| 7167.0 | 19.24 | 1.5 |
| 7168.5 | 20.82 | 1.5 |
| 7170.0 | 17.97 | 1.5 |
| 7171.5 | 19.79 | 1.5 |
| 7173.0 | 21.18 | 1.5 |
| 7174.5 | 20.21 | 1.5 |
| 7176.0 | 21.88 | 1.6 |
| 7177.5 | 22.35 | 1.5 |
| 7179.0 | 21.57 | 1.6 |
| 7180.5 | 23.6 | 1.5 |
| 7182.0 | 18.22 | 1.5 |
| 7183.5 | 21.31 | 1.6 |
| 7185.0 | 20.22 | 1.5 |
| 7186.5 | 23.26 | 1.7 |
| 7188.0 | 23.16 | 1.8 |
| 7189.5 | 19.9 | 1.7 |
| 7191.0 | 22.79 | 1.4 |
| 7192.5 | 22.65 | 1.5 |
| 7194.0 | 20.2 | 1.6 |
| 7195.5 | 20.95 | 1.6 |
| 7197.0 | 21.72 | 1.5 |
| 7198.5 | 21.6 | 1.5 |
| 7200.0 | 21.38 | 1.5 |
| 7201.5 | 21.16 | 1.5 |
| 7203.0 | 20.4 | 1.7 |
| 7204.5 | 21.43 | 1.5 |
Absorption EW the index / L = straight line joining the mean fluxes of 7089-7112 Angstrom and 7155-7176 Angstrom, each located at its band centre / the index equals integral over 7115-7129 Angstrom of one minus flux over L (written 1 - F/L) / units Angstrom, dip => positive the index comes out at -0.8 Angstrom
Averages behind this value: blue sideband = 20.7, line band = 21.6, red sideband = 19.8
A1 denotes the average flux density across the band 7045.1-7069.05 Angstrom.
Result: 19.6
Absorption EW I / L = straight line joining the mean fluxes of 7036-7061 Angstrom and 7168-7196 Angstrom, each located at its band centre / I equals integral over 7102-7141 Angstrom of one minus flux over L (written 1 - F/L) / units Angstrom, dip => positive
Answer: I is -1.7 Angstrom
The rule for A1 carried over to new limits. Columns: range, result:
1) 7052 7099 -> 20.2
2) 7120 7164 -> 21.2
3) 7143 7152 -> 22.2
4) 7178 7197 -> 21.5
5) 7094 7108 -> 21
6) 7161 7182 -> 20.5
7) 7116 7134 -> 21.8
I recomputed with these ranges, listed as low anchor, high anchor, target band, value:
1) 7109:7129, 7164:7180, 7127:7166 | -0.4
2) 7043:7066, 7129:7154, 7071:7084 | -0.3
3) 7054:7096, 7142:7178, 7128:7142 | -0.6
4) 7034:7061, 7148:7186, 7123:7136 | -0.9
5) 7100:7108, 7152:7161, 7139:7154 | -1.3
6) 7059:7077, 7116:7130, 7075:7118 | 0.7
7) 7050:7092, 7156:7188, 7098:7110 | -0.5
